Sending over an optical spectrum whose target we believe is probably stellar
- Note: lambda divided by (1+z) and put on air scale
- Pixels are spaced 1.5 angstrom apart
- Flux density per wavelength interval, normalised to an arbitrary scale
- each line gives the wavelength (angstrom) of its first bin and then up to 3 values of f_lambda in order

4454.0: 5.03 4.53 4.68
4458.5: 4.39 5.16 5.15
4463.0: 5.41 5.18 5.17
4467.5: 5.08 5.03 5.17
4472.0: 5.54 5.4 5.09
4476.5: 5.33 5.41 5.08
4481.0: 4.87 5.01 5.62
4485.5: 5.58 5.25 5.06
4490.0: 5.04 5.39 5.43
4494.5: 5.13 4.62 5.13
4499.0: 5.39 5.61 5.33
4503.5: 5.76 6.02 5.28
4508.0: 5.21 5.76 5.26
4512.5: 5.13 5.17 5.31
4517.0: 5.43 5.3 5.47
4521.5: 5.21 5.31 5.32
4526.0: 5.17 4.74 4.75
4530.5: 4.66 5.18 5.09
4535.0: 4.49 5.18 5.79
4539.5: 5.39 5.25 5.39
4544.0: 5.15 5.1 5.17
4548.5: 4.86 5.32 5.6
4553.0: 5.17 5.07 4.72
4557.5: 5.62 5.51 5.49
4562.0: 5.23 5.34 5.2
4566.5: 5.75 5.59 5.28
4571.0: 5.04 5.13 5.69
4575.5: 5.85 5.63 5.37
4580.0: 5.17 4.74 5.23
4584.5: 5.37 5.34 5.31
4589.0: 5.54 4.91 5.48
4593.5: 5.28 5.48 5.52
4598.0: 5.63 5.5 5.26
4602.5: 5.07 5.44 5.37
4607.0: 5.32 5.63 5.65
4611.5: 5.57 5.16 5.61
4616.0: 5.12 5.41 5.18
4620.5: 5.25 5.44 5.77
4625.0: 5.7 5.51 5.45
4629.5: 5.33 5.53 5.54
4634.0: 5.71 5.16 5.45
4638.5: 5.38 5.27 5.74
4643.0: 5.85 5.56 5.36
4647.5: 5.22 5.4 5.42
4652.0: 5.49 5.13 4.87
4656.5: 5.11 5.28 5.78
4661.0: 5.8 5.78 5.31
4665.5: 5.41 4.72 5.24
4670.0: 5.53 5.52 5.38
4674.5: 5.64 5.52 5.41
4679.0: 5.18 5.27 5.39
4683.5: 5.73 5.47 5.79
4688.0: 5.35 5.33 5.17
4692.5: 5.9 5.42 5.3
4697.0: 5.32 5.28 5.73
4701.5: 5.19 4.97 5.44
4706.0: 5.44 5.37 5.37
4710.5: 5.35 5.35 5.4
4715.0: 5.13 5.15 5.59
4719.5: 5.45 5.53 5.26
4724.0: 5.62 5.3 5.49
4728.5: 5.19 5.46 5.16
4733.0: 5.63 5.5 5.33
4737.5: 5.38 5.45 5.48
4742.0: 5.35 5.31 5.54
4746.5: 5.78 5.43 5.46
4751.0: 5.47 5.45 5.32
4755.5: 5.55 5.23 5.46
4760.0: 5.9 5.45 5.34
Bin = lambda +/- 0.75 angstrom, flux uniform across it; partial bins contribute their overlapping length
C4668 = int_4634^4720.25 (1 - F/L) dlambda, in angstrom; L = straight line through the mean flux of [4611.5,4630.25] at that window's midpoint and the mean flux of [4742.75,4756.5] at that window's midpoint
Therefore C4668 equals 0.7 angstrom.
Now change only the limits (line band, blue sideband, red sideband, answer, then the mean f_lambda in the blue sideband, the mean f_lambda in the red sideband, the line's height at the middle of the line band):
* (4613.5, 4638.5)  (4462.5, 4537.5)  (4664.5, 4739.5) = -0.53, 5.23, 5.39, 5.33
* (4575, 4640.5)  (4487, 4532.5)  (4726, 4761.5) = -0.80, 5.25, 5.45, 5.33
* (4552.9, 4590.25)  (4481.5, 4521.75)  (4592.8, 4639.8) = 0.41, 5.33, 5.43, 5.39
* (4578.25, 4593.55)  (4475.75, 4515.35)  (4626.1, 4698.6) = 0.35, 5.3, 5.42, 5.37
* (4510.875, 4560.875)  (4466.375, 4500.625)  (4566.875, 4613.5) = 0.96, 5.22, 5.38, 5.3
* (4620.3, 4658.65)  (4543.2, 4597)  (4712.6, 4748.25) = -0.48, 5.31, 5.41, 5.36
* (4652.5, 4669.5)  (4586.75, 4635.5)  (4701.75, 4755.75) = 0.30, 5.42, 5.4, 5.41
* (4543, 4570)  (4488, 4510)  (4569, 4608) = 0.29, 5.34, 5.35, 5.35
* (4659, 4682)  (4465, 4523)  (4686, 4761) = -0.17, 5.29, 5.42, 5.39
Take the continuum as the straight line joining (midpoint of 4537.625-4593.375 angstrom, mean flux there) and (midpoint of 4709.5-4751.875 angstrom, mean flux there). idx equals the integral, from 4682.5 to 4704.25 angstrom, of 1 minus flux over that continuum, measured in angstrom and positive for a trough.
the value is -0.1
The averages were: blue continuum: 5.32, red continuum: 5.41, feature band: 5.42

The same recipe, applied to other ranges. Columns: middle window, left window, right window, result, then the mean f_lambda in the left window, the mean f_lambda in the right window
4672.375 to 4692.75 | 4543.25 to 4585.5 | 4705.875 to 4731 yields -0.37 angstrom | 5.3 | 5.38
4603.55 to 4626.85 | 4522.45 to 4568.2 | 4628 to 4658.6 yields -0.46 angstrom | 5.21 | 5.39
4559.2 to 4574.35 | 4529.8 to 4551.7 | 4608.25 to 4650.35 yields -0.34 angstrom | 5.17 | 5.46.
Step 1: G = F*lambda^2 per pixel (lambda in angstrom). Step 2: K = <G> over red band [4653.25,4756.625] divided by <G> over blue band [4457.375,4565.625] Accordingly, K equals 1.12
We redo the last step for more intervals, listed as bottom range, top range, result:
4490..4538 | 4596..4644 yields 1.09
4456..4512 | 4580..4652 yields 1.09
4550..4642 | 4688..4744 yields 1.05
